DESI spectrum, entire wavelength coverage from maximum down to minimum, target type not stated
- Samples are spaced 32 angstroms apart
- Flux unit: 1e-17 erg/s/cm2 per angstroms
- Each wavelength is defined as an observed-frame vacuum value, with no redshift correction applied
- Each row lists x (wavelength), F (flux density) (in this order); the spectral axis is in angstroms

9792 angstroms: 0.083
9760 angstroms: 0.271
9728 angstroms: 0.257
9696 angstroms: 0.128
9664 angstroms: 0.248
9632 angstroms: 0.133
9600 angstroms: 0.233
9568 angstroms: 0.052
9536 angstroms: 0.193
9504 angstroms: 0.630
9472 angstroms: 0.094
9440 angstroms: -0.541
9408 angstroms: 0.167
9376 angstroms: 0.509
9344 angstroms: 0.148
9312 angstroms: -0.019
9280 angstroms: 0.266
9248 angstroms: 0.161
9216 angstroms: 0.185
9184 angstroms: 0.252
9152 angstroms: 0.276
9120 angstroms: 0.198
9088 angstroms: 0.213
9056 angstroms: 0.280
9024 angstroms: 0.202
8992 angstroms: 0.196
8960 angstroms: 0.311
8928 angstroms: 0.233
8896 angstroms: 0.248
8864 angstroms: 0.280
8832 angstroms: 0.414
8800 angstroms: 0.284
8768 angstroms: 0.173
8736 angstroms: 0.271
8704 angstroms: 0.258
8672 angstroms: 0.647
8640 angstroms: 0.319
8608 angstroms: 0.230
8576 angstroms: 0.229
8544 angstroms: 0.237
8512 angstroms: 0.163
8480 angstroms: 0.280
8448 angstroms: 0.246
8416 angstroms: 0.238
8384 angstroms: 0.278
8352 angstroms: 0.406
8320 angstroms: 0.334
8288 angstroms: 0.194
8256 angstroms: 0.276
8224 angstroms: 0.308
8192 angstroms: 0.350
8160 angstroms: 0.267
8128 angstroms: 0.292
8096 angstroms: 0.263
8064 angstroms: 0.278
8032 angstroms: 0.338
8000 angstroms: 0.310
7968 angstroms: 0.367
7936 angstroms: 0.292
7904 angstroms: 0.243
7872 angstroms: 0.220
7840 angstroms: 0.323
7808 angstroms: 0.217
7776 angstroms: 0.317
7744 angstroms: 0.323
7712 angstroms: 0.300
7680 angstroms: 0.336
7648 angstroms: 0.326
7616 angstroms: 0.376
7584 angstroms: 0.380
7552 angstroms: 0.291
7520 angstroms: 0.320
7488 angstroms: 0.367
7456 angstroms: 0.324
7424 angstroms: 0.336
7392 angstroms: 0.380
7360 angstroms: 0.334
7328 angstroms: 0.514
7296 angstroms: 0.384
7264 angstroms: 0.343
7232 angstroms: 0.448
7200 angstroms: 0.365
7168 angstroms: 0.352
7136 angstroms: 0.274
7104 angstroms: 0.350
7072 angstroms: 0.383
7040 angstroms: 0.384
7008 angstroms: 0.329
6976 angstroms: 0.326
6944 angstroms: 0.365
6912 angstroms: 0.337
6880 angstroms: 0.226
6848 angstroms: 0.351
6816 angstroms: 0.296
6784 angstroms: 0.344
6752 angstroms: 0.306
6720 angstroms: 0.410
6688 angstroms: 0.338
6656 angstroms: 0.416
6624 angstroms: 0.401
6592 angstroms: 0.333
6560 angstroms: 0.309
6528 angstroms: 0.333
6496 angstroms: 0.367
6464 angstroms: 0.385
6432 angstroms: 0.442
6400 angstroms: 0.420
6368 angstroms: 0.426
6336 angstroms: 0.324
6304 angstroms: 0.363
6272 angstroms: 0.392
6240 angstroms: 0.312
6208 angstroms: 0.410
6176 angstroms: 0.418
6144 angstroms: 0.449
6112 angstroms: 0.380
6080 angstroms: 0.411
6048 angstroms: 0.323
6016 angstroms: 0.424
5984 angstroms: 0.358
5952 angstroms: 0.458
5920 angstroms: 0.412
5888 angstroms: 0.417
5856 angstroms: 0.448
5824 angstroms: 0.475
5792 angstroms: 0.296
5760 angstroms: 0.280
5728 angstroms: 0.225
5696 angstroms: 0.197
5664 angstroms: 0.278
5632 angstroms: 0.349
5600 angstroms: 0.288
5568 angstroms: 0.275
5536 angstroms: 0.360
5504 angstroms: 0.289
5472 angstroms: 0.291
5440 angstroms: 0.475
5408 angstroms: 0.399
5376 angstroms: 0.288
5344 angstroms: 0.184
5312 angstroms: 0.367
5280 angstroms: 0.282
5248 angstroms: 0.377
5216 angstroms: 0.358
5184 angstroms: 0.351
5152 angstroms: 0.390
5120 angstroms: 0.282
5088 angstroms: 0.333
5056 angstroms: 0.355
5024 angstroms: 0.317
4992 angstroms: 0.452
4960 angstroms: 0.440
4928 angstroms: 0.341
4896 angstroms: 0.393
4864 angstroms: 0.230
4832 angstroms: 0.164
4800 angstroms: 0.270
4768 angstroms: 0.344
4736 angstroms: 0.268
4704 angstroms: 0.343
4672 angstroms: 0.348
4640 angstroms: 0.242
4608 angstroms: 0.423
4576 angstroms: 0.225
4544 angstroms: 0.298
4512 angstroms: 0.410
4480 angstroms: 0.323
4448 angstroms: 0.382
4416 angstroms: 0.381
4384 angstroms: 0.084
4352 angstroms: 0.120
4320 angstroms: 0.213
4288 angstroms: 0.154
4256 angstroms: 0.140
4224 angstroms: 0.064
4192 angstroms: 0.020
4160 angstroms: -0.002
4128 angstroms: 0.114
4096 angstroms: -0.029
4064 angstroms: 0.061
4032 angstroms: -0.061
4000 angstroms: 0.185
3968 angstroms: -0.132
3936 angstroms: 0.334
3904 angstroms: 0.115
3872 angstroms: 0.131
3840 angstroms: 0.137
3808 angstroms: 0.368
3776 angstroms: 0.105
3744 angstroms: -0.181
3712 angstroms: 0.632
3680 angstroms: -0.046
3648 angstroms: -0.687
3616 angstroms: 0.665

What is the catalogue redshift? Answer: 0.103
